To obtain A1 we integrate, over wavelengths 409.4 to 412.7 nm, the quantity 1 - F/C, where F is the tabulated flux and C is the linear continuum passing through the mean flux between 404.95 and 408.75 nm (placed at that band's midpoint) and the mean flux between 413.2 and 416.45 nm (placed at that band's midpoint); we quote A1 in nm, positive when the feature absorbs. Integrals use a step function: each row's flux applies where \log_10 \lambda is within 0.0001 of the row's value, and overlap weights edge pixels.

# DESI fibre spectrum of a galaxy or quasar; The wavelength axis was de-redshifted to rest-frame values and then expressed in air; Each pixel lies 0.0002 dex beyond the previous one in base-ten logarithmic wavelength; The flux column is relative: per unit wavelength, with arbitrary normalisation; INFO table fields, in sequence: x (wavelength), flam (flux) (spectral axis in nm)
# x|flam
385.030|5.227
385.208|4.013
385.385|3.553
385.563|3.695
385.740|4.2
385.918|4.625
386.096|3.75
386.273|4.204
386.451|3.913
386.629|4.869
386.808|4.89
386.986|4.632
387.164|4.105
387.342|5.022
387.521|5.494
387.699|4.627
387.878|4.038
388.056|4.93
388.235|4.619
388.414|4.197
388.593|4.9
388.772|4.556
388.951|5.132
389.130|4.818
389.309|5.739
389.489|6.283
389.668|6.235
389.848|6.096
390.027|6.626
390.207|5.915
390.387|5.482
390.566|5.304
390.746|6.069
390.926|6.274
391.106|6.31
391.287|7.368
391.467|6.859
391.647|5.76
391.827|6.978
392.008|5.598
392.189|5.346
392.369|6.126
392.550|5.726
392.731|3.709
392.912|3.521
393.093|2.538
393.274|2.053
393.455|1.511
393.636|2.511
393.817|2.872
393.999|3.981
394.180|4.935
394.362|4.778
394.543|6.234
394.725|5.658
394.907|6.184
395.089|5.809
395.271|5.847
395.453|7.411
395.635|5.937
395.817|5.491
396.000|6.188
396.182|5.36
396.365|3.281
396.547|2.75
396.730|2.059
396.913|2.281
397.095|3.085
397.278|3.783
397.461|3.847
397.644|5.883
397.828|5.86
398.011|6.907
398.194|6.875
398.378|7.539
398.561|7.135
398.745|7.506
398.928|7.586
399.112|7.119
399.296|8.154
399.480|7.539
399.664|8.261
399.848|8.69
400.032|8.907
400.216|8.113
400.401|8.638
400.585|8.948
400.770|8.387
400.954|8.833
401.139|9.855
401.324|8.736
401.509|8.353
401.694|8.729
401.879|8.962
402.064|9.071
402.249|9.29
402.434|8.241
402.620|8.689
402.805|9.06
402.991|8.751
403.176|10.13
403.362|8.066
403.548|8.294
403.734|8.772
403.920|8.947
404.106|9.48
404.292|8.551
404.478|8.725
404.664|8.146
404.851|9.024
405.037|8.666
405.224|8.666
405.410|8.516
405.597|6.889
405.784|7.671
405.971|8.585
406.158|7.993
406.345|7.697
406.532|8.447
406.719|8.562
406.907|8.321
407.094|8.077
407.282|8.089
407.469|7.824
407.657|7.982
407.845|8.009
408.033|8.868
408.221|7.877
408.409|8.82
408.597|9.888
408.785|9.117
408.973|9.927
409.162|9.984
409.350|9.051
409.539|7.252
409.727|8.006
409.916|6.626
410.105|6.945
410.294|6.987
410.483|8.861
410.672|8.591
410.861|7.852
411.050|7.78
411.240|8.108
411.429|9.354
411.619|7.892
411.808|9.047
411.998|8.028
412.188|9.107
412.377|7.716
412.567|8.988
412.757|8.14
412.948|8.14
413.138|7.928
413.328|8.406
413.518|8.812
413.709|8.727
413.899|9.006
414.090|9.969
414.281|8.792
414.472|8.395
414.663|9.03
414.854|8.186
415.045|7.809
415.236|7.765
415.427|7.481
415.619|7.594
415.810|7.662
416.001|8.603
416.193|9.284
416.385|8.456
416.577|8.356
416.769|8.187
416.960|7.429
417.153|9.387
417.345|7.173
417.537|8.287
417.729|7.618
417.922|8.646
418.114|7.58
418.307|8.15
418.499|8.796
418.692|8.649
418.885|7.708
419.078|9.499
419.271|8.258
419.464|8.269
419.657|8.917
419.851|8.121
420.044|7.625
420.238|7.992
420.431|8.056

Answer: 0.12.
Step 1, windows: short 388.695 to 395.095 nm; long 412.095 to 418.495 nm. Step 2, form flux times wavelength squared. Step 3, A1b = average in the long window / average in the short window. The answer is 1.81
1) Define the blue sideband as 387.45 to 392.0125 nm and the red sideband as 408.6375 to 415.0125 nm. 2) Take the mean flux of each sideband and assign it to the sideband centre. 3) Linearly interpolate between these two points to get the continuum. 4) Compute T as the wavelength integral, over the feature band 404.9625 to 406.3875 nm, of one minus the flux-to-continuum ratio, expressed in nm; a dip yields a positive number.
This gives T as -0.08 nm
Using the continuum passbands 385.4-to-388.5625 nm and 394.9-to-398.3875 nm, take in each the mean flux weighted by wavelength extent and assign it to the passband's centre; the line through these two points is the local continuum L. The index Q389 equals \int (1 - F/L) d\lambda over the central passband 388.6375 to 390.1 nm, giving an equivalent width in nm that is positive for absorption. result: -0.34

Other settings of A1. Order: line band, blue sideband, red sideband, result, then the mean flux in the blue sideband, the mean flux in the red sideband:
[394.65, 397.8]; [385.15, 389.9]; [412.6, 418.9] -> 0.56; 4.7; 8.32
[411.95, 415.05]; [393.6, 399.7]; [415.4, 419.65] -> -0.34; 5.5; 8.26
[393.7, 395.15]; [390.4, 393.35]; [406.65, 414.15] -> 0.20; 5.36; 8.41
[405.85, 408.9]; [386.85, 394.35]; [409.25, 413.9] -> -0.33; 4.99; 8.2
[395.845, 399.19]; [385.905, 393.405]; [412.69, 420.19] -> 0.44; 5.11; 8.33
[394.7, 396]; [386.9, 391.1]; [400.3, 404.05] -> 0.17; 5.29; 8.84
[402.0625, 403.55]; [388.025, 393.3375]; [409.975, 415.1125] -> -0.38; 5.39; 8.38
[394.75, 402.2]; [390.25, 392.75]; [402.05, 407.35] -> 0.64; 5.98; 8.52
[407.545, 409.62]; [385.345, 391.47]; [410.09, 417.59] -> -0.31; 5.12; 8.32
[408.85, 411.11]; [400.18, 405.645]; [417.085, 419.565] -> 0.10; 8.74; 8.3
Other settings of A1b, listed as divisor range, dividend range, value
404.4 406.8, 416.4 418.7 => 1.05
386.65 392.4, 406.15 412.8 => 1.67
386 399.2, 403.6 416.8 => 1.78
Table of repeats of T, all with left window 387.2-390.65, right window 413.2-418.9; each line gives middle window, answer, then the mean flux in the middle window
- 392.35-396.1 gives 0.75 nm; 4.69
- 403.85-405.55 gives -0.40 nm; 8.7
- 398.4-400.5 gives -0.49 nm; 7.96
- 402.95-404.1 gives -0.33 nm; 8.88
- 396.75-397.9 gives 0.42 nm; 3.97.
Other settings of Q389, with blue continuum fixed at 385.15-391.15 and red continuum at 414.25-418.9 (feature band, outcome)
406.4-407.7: -0.194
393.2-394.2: 0.492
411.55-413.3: -0.139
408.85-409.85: -0.191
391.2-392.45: -0.209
